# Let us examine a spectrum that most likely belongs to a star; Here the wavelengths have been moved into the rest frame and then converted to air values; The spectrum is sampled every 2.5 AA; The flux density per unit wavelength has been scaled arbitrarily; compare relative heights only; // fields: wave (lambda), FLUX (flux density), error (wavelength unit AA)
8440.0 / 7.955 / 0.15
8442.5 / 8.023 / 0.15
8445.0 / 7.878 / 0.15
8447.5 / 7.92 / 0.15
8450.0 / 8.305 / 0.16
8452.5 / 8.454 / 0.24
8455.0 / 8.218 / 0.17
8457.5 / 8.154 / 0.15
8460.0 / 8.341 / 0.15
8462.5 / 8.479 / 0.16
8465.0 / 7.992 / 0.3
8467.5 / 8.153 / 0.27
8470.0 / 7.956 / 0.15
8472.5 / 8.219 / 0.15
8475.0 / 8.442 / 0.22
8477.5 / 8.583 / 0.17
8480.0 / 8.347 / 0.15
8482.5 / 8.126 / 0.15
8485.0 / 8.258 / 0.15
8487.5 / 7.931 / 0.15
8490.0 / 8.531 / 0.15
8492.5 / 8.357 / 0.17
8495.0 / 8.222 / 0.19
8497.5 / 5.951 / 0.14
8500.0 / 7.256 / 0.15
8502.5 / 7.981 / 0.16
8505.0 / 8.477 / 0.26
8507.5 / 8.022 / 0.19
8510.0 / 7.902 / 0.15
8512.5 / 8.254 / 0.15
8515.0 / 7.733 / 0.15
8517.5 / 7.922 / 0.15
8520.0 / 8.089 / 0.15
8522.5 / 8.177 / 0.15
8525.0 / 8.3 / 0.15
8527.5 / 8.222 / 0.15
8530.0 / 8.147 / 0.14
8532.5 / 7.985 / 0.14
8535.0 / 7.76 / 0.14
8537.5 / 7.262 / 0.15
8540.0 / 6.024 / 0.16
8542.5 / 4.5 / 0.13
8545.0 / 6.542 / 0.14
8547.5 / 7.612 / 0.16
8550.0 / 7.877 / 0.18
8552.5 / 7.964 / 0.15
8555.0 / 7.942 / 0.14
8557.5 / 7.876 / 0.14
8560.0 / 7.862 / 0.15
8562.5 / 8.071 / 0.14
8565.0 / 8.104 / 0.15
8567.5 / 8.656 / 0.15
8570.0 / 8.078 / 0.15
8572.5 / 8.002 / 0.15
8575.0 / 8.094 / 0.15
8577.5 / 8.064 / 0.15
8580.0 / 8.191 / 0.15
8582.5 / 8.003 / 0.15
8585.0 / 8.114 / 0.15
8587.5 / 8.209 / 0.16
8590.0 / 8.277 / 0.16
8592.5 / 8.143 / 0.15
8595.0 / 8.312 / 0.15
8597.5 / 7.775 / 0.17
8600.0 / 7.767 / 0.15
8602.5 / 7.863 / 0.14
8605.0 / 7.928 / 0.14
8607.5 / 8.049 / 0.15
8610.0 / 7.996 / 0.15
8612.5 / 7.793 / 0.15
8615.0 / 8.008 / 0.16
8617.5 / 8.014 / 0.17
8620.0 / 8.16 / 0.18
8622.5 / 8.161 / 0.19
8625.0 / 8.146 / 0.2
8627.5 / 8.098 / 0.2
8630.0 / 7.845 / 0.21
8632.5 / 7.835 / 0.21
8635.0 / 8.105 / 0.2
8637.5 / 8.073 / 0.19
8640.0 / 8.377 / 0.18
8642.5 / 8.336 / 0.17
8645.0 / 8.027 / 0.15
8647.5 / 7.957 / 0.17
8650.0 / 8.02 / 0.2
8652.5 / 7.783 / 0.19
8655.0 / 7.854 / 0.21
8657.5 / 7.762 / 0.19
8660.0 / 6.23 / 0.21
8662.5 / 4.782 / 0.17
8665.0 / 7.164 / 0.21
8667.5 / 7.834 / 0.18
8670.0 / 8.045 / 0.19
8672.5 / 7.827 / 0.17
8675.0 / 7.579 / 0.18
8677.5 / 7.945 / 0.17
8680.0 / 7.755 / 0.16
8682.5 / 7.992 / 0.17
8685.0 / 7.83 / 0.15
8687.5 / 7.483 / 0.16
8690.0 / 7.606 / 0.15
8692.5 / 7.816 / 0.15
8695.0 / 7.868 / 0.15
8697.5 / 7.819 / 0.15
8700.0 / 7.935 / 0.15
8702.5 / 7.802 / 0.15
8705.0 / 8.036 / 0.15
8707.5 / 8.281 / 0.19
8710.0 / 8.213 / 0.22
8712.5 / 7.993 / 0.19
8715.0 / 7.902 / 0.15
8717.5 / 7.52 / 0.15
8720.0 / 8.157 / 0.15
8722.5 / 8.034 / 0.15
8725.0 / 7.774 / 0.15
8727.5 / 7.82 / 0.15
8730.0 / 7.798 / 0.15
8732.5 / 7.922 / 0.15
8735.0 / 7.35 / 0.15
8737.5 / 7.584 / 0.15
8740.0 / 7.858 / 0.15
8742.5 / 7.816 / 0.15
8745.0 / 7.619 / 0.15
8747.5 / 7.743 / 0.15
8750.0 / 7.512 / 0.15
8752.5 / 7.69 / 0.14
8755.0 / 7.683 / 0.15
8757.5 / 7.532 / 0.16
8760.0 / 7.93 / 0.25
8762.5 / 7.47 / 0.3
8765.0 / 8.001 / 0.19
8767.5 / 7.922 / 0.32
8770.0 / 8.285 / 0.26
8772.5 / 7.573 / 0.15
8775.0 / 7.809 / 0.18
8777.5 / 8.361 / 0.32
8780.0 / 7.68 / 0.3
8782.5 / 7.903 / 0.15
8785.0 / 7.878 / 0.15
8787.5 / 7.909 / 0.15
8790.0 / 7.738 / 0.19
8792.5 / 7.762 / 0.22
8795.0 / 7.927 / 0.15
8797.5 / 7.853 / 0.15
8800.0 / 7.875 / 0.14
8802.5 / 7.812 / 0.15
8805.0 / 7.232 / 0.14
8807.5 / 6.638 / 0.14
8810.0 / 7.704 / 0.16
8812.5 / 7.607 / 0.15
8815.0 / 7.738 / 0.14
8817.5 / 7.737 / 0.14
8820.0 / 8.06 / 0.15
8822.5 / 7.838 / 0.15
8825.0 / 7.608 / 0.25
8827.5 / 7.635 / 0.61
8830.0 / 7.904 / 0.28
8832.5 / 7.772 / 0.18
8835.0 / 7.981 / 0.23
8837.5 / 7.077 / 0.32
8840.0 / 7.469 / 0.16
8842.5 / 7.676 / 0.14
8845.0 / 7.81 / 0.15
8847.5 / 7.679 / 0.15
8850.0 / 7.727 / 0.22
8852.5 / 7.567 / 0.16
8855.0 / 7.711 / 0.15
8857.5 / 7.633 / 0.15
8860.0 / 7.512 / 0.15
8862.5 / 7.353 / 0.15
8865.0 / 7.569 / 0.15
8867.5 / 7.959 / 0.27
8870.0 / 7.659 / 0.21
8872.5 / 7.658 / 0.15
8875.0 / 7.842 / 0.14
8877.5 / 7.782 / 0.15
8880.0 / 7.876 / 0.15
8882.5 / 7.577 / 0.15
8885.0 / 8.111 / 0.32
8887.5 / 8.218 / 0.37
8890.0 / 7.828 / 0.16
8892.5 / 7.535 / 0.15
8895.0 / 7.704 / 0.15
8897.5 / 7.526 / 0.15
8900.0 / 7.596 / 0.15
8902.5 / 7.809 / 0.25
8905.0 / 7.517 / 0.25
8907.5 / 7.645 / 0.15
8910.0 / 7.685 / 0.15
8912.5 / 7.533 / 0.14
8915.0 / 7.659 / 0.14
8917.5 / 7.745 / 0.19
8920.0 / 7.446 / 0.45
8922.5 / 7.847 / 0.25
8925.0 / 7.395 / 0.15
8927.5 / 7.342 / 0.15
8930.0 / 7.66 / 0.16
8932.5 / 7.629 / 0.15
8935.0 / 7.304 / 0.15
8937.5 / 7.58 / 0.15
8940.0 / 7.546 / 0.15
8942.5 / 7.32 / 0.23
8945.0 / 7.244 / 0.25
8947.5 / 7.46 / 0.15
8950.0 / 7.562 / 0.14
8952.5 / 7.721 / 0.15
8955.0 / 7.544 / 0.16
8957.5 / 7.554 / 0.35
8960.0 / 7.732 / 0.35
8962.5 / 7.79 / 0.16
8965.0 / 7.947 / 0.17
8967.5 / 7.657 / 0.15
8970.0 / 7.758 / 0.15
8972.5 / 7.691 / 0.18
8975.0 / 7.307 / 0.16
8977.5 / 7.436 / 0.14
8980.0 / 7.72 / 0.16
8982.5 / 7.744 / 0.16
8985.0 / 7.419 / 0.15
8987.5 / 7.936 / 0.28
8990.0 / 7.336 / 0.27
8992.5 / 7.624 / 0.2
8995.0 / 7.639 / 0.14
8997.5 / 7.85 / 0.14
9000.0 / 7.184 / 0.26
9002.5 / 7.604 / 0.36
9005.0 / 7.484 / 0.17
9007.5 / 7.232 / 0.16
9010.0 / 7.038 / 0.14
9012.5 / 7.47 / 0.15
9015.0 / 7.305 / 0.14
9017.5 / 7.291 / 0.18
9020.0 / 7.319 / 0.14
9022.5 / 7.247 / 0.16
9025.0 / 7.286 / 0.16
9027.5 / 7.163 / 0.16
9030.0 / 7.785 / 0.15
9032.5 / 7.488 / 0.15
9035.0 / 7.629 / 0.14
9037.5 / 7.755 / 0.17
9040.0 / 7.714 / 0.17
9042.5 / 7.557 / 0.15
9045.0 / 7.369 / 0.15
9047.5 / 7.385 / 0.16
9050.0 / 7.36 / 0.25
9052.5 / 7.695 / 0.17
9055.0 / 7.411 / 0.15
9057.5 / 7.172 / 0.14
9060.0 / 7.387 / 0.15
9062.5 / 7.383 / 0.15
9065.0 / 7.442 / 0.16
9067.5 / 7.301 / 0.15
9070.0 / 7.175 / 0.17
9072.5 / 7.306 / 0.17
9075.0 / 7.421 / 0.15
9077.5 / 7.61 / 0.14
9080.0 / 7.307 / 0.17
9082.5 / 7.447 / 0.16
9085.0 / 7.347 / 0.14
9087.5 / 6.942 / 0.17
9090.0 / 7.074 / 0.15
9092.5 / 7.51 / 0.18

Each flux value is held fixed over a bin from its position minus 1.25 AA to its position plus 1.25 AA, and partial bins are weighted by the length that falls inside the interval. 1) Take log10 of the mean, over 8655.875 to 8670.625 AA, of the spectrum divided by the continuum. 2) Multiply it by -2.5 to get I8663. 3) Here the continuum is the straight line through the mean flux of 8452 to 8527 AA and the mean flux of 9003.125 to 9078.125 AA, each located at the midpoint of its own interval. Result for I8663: 0.14 mag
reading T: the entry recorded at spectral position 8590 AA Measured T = 8.277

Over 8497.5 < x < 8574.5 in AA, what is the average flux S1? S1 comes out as 7.73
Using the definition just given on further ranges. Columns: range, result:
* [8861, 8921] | 7.7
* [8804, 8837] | 7.64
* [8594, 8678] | 7.8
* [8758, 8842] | 7.75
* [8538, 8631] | 7.84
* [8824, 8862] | 7.65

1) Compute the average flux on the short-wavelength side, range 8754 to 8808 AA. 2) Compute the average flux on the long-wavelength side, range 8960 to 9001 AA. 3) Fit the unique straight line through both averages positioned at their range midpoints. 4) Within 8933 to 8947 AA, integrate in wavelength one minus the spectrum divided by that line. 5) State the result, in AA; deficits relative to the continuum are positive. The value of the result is 0.5 AA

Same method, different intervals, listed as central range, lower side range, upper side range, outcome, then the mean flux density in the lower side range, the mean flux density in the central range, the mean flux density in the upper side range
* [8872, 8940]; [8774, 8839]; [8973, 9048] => -0.5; 7.73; 7.67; 7.48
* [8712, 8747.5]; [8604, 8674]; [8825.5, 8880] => -0.2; 7.79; 7.79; 7.67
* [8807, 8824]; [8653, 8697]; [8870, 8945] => -0.2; 7.5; 7.66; 7.65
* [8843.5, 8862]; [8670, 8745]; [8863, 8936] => 0.2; 7.84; 7.65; 7.68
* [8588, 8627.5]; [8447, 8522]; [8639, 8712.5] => -0.9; 8.09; 8.03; 7.73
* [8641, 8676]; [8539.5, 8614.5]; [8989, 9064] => 1.0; 7.81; 7.52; 7.44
